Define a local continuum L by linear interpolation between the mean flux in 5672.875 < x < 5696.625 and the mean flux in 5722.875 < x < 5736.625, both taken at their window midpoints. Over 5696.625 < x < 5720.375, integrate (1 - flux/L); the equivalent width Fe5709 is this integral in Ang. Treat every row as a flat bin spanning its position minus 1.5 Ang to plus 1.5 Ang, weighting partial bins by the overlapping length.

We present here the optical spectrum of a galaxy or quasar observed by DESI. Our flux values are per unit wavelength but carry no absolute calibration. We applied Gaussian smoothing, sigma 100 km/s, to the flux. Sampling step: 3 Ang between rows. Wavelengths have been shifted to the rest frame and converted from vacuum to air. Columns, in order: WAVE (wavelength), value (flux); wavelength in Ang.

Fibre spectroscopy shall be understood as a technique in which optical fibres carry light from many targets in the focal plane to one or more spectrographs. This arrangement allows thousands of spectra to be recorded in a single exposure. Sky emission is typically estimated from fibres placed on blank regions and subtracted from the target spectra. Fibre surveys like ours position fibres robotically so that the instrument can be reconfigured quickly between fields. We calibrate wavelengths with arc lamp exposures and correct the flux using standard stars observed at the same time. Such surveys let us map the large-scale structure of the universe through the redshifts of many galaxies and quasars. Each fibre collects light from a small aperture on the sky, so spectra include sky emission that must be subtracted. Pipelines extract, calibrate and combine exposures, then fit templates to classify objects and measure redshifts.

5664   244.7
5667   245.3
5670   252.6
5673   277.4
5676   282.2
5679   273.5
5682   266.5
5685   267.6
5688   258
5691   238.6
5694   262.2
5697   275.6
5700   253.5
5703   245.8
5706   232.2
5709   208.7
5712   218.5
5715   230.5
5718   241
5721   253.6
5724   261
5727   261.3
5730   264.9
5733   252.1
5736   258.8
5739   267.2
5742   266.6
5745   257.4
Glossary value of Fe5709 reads 2.3 Ang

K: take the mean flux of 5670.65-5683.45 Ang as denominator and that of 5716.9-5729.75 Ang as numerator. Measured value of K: 0.93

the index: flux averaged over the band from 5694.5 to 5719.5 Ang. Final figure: 239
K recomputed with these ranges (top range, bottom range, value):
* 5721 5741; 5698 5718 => 1.12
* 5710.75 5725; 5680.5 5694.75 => 0.93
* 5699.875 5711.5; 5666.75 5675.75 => 0.88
